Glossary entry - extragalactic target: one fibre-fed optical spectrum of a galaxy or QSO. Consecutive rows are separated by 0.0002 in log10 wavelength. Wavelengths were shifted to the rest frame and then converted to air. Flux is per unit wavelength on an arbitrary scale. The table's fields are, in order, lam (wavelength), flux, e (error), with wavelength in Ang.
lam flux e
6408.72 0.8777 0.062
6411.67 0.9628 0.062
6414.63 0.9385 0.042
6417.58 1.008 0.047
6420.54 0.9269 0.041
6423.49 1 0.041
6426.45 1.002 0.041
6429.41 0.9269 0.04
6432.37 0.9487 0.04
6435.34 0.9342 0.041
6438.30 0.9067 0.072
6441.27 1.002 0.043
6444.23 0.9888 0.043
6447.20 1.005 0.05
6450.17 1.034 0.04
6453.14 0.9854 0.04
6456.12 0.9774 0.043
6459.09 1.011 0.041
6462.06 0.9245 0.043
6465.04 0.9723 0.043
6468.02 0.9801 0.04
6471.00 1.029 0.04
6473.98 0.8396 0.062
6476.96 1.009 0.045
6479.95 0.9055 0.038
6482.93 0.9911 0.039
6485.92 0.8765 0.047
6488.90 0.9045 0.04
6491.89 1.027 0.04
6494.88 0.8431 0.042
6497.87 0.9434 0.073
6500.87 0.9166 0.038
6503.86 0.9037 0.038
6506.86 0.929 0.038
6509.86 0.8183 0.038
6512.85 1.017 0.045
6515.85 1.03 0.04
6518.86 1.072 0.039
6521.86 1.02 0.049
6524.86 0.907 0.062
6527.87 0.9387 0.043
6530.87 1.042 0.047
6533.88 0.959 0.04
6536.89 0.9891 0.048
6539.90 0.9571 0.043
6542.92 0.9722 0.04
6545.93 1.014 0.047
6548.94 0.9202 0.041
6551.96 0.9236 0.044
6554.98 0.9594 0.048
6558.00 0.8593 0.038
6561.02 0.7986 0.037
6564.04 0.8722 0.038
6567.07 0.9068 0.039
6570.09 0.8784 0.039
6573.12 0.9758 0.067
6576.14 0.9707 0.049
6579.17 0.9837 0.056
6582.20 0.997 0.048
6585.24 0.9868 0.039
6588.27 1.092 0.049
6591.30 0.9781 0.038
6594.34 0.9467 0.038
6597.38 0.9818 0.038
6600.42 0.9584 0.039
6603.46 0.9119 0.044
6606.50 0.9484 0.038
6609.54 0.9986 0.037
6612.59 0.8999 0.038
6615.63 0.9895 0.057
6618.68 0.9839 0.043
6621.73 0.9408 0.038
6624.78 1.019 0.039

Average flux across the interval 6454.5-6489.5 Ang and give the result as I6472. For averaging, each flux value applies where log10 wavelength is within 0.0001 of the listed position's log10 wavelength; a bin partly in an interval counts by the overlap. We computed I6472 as 0.953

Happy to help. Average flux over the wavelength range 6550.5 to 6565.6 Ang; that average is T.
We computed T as 0.882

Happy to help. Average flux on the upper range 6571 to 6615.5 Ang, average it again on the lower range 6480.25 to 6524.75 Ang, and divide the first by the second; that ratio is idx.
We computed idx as 1.03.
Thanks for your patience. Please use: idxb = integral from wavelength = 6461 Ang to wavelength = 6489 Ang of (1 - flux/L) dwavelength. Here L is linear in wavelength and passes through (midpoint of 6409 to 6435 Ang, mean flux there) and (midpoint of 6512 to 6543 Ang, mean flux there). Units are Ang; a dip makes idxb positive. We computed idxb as 0.85 Ang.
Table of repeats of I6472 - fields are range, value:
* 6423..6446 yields 0.963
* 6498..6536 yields 0.962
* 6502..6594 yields 0.955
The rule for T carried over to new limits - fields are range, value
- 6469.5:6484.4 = 0.955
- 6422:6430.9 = 0.977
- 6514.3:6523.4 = 1.04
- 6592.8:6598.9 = 0.963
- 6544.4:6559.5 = 0.936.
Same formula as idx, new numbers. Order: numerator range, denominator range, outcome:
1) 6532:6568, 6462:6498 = 0.99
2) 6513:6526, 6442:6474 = 1.03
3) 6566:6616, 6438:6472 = 0.98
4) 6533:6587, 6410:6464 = 0.97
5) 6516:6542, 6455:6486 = 1.03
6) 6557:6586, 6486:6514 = 1.00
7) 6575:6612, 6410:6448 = 1.01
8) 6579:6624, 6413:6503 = 1.02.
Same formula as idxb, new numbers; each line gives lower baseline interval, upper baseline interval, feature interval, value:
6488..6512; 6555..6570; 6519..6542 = -2.2 Ang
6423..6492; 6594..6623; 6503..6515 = 0.5 Ang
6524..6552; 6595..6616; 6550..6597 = 0.8 Ang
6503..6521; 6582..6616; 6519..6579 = 1.5 Ang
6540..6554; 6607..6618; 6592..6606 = 0.2 Ang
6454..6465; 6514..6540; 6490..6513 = 1.5 Ang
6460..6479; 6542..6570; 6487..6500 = 0.3 Ang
